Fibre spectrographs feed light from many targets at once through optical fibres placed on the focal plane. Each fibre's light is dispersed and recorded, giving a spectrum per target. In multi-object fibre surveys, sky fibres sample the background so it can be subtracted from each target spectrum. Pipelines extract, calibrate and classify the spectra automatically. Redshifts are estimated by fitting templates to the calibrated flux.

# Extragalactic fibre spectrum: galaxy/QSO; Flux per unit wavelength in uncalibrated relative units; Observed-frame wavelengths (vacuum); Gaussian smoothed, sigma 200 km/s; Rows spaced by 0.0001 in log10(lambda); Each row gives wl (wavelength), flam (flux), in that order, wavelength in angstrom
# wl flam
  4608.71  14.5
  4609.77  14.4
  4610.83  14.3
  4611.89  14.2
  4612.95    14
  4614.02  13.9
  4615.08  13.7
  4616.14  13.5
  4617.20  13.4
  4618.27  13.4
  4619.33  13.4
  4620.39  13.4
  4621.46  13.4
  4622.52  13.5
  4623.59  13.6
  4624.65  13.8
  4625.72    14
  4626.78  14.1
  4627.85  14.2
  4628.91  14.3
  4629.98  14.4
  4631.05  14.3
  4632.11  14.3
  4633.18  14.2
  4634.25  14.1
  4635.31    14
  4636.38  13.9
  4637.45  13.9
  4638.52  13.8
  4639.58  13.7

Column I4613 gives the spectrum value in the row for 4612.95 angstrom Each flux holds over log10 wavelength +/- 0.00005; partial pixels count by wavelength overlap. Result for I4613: 14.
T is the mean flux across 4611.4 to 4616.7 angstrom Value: 13.9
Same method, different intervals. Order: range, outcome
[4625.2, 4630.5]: 14.2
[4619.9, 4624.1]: 13.5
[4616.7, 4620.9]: 13.4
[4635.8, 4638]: 13.9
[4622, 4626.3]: 13.7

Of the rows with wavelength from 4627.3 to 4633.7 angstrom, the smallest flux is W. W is 14.2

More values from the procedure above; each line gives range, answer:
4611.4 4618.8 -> 13.4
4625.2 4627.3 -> 14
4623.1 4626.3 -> 13.6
